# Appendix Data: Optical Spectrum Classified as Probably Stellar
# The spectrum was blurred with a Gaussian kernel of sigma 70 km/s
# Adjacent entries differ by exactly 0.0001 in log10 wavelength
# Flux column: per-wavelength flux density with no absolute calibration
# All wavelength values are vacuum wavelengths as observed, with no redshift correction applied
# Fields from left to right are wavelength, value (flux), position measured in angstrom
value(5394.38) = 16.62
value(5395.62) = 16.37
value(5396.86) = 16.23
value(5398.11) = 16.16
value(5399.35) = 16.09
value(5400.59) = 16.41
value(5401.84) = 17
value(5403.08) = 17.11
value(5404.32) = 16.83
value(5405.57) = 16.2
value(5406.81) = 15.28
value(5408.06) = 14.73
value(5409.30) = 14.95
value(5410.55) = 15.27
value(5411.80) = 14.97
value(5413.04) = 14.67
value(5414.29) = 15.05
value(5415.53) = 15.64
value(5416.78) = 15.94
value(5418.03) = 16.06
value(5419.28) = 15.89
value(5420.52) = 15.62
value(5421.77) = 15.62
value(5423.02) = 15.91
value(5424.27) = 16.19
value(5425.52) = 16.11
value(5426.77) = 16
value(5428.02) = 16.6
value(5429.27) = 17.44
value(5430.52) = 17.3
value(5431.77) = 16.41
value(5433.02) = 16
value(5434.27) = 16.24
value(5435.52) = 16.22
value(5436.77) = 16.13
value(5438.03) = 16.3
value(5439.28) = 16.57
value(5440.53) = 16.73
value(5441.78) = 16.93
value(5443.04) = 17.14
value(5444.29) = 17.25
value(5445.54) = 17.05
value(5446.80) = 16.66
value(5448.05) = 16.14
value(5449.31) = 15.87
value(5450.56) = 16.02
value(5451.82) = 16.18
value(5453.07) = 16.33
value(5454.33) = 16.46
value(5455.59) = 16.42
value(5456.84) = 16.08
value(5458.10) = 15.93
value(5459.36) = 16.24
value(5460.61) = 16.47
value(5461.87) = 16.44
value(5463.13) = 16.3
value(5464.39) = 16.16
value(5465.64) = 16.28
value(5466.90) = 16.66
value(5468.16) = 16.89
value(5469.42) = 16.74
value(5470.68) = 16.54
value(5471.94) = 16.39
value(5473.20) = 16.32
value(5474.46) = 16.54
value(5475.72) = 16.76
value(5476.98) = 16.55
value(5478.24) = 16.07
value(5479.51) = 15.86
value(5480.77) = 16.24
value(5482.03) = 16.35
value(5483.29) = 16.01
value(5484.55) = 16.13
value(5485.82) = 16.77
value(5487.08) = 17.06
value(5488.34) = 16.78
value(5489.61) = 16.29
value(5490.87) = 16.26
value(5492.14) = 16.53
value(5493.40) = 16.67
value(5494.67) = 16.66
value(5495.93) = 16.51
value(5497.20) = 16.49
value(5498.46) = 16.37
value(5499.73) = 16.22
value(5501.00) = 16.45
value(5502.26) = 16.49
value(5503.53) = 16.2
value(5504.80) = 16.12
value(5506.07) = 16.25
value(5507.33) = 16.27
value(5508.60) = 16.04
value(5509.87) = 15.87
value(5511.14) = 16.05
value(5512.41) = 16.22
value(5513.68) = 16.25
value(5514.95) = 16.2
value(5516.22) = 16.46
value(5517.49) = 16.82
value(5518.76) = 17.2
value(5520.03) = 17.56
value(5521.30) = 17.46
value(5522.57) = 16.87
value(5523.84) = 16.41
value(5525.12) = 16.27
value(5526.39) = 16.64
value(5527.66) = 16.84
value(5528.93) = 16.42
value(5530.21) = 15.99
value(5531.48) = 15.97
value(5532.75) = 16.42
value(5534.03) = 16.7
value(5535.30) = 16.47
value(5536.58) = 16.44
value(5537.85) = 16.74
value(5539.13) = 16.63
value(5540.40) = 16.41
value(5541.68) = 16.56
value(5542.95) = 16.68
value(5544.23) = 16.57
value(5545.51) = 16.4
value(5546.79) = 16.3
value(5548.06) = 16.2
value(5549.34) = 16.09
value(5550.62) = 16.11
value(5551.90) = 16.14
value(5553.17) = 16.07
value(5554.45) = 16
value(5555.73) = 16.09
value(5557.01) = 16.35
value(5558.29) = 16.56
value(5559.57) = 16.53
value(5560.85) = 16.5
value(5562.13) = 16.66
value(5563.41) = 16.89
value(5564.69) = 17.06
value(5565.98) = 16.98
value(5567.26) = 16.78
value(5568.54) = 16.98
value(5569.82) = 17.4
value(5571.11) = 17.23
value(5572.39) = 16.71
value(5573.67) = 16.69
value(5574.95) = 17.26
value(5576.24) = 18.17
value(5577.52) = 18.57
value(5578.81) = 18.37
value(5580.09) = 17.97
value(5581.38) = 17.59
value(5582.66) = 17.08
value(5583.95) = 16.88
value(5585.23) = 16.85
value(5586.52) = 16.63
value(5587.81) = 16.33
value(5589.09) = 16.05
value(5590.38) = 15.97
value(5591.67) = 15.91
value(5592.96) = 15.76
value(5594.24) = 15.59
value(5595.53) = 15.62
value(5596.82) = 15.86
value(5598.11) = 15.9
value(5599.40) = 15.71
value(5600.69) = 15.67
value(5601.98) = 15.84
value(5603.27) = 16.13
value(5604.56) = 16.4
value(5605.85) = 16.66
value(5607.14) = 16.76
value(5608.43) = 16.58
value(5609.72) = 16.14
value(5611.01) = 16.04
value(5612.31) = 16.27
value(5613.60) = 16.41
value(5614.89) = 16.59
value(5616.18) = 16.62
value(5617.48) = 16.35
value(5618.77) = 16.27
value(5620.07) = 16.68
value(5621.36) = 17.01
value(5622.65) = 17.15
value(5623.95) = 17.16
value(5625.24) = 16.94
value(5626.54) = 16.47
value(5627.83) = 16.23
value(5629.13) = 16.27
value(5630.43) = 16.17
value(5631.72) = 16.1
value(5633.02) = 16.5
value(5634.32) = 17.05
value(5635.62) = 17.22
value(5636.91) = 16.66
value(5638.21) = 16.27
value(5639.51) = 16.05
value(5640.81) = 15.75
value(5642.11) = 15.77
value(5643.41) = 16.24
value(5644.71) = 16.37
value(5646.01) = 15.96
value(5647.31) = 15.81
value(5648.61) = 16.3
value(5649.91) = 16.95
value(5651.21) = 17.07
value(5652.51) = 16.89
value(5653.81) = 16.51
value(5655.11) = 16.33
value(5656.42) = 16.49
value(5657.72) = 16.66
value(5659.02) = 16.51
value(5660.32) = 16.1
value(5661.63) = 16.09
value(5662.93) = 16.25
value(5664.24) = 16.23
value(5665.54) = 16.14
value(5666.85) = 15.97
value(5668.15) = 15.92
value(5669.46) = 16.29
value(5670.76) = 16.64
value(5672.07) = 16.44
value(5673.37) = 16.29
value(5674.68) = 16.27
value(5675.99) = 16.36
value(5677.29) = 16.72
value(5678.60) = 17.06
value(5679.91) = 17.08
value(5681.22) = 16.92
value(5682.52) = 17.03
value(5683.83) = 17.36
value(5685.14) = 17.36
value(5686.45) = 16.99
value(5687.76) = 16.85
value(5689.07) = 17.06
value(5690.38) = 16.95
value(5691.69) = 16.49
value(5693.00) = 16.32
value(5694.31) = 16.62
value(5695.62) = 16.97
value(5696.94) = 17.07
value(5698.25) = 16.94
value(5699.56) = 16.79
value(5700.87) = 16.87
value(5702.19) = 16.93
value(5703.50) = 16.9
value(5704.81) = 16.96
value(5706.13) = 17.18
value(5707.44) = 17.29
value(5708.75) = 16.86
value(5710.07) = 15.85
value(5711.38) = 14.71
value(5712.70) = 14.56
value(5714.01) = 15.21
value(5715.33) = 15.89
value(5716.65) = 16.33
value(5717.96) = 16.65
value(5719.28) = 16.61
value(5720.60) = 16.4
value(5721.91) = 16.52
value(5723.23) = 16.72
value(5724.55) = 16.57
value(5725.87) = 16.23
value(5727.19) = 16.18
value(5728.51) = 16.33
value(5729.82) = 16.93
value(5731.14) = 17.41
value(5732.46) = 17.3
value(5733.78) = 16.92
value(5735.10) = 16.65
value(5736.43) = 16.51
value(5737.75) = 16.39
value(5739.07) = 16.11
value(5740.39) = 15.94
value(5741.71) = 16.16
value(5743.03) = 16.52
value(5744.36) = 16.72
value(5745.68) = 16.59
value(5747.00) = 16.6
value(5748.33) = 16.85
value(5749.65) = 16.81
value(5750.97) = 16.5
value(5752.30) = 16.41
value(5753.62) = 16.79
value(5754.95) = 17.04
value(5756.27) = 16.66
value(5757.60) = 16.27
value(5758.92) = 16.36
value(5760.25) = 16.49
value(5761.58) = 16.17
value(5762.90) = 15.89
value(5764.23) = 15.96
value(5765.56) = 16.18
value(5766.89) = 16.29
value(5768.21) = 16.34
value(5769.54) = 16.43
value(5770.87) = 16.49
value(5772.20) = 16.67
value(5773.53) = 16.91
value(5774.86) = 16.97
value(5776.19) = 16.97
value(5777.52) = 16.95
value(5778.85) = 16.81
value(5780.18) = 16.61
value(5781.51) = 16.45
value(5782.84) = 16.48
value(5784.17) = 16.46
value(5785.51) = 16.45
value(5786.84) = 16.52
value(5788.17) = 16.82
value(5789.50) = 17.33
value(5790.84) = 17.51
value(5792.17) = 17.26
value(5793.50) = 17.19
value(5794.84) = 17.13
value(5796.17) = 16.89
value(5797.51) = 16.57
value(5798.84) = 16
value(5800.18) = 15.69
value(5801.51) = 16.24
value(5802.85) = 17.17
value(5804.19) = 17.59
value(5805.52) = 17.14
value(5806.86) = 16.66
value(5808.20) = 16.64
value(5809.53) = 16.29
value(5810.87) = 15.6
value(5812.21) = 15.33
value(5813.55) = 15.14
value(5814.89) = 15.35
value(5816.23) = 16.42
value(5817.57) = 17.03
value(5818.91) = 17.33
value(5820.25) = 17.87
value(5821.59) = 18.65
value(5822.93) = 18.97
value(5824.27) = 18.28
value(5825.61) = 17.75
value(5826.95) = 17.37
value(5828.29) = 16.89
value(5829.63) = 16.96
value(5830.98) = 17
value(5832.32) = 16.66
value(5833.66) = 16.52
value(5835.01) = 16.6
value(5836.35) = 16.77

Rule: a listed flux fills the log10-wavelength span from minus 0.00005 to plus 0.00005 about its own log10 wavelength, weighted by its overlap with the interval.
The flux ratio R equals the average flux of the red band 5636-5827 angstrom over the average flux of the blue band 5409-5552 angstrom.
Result 1.02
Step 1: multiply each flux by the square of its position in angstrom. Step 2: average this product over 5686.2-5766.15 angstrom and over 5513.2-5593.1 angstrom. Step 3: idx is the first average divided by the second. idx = 1.1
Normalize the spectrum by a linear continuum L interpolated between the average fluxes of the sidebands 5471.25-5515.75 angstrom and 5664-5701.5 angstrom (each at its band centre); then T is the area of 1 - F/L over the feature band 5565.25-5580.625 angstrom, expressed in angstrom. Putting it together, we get -0.9 angstrom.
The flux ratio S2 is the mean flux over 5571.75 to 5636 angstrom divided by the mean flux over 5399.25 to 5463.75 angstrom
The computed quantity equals 1.02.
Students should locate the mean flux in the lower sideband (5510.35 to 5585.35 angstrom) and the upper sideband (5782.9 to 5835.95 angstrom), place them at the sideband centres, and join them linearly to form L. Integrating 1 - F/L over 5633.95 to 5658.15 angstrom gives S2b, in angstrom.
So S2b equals 0.5 angstrom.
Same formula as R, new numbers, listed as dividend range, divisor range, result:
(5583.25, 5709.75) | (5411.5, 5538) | 1.01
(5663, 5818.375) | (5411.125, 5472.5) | 1.02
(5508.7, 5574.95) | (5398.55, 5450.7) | 1.02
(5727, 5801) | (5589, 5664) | 1.02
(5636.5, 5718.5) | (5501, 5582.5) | 0.99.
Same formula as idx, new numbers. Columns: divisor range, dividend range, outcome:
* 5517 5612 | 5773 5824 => 1.10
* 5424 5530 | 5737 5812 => 1.12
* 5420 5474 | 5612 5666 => 1.07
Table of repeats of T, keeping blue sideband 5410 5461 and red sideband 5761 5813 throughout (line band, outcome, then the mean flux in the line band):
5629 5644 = 0.07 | 16.3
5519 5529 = -0.34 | 16.9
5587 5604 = 0.51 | 15.9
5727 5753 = -0.10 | 16.6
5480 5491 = -0.12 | 16.4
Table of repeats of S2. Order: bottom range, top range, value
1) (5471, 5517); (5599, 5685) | 1.01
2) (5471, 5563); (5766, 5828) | 1.02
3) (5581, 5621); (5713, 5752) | 1.01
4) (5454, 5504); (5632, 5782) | 1.01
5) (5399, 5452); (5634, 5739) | 1.02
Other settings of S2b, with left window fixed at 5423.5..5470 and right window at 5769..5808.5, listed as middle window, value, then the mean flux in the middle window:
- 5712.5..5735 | 0.4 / 16.4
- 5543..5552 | 0.1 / 16.3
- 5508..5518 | 0.2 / 16.2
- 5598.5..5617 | 0.4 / 16.3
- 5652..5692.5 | 0.2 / 16.6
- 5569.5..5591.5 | -0.7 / 17.1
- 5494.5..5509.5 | 0.2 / 16.3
